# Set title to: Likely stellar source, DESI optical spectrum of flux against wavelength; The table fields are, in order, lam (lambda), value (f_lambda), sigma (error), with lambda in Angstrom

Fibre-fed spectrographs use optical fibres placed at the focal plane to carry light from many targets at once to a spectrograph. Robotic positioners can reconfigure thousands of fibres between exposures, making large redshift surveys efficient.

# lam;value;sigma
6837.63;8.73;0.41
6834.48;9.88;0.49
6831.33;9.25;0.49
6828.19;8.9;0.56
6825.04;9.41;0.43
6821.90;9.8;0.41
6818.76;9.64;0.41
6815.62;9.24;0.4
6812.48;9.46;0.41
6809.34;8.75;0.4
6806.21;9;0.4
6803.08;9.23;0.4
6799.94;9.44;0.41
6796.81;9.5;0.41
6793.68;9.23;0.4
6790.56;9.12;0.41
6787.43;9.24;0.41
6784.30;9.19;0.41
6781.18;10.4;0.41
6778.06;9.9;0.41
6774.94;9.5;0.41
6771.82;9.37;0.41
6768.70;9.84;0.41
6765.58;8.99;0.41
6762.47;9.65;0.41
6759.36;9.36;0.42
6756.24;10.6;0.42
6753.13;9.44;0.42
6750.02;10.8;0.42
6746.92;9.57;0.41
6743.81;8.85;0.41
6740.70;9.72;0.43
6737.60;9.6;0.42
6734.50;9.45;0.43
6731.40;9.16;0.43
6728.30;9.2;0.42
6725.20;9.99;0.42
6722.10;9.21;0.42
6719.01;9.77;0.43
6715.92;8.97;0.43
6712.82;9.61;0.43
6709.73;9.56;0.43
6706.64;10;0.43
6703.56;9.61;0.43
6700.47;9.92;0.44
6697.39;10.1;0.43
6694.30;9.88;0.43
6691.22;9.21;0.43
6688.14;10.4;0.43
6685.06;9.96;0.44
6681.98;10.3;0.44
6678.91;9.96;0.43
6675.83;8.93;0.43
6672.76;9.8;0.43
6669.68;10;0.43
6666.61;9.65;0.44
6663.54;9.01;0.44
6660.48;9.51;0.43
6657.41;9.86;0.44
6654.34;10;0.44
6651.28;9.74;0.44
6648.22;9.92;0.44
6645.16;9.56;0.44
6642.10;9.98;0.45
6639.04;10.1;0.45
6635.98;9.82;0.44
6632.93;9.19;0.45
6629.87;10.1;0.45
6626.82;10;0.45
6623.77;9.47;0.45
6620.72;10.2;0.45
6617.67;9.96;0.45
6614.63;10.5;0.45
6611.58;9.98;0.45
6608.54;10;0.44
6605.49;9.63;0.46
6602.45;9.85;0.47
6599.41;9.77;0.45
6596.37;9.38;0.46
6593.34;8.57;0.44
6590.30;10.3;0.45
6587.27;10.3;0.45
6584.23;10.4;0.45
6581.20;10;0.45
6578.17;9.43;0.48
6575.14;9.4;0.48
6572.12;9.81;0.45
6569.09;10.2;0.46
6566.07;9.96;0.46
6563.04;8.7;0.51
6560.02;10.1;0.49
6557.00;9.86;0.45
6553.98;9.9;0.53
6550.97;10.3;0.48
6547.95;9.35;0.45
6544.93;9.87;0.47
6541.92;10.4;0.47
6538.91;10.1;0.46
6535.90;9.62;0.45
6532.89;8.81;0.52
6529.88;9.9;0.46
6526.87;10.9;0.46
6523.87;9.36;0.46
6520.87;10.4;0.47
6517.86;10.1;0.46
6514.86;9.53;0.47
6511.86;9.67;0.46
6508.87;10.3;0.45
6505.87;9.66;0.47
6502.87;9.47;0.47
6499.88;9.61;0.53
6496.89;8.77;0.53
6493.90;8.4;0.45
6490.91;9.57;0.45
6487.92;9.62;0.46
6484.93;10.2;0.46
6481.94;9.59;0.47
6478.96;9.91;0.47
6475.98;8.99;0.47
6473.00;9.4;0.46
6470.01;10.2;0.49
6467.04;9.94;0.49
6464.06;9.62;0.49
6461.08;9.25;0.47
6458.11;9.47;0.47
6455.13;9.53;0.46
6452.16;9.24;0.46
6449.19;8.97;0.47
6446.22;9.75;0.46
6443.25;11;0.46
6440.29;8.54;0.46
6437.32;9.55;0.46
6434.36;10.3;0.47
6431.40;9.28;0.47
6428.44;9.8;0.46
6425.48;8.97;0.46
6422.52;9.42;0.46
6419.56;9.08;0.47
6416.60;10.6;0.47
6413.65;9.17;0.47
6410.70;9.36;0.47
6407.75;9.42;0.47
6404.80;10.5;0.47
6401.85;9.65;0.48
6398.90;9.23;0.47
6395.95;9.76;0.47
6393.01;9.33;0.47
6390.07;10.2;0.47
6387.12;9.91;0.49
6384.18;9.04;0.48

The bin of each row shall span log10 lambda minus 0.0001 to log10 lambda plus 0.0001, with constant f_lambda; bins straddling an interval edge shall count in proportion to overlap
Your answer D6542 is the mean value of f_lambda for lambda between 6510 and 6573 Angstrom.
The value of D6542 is 9.85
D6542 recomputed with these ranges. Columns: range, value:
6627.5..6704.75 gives 9.78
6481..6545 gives 9.72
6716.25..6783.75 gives 9.62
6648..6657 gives 9.88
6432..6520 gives 9.59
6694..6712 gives 9.83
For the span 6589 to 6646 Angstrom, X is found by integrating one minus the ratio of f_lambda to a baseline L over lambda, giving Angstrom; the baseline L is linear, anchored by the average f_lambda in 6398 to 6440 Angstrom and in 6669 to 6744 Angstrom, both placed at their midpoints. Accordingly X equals -1.1 Angstrom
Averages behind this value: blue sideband 9.57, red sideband 9.66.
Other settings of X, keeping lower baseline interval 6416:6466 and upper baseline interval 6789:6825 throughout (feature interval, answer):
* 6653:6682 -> -0.8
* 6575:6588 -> -0.7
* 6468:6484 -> -0.2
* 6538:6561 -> -1.2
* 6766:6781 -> -0.5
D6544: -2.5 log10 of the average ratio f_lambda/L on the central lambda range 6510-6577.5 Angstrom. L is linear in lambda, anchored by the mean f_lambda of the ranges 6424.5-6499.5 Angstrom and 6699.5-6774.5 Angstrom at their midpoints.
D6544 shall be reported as -0.03 mag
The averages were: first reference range 9.52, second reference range 9.59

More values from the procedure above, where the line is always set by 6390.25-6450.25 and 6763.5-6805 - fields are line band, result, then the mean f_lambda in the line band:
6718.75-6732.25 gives 0.00 mag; 9.45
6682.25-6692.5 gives -0.05 mag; 9.93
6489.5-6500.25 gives 0.06 mag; 9.03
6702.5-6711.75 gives -0.03 mag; 9.73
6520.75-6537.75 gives -0.03 mag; 9.79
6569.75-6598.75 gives -0.02 mag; 9.75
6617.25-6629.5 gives -0.04 mag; 9.92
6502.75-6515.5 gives -0.02 mag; 9.77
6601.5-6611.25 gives -0.04 mag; 9.84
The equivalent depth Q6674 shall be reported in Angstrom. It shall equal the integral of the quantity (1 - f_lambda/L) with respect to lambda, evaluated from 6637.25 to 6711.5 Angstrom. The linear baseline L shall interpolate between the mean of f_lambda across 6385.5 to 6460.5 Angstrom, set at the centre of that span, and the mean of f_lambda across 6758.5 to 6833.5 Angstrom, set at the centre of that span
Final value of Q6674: -2.58 Angstrom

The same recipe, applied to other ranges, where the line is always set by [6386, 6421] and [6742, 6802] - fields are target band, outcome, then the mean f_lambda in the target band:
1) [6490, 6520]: 0.4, 9.53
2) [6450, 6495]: 0.6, 9.53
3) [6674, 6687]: -0.3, 9.81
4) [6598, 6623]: -0.9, 9.97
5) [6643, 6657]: -0.3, 9.82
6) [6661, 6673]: 0.0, 9.59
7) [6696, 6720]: -0.2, 9.69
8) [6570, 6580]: 0.0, 9.6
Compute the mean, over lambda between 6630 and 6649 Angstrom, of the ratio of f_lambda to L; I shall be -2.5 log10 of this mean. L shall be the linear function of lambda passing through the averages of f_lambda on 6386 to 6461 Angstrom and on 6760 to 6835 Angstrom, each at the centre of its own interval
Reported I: -0.03 mag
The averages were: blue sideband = 9.59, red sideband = 9.41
